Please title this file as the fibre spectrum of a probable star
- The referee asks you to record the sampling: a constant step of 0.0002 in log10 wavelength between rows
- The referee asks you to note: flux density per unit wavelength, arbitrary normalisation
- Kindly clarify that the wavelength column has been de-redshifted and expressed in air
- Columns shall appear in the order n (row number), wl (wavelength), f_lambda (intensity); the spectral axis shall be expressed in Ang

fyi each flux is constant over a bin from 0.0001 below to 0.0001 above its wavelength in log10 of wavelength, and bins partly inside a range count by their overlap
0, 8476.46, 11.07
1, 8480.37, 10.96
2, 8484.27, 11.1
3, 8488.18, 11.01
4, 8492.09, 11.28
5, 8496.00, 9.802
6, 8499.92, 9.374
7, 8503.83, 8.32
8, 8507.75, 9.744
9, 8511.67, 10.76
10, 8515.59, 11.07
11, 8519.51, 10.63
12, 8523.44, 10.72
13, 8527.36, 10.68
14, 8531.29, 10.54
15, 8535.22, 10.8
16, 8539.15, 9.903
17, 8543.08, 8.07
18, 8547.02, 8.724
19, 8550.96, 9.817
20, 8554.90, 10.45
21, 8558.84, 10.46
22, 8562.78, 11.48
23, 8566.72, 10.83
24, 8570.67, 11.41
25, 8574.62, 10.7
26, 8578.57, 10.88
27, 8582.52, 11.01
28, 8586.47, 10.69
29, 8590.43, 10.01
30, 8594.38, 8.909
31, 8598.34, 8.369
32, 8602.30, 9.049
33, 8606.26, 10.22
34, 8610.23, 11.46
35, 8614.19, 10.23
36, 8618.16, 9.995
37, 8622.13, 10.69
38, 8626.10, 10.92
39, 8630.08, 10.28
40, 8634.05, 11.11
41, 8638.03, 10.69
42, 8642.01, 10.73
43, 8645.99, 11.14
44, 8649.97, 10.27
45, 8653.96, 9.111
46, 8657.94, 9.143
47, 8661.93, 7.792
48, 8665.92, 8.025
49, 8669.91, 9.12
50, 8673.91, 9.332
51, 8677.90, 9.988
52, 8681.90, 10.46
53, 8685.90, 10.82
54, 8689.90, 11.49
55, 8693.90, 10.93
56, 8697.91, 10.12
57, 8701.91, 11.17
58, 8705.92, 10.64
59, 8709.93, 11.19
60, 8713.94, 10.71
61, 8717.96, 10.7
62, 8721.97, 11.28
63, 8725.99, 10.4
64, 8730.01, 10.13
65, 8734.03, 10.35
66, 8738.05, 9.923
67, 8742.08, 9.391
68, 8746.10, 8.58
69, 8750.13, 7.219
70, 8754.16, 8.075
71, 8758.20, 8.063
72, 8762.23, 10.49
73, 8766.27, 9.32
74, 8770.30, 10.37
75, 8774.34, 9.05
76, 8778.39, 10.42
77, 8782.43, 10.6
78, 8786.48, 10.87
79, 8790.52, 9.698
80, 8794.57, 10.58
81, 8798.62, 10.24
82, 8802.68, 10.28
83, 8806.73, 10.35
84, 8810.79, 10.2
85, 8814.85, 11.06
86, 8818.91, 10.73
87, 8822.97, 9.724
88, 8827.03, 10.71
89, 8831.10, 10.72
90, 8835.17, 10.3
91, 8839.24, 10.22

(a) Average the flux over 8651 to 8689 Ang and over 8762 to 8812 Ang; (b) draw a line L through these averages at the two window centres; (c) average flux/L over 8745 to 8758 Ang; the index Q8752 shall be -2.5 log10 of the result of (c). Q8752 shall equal 0.25 mag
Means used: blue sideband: 9.4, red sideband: 10.2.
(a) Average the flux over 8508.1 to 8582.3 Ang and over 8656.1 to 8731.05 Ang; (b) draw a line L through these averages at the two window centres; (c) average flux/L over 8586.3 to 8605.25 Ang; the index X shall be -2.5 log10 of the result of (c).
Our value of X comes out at 0.11 mag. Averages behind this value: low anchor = 10.4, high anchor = 10.2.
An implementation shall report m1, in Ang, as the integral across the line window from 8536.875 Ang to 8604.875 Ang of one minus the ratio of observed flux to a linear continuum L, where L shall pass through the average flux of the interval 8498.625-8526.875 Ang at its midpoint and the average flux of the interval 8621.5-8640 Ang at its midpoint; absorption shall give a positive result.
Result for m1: 2.5 Ang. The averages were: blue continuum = 10.1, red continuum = 10.7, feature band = 10.1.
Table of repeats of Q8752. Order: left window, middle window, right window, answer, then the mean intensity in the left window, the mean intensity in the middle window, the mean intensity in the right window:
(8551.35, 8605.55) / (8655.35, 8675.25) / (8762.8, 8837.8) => 0.19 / 10.3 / 8.67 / 10.3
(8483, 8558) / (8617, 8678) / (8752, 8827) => 0.02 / 10.1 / 9.89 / 10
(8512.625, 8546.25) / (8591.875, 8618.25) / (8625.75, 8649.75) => 0.09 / 10.3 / 9.74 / 10.8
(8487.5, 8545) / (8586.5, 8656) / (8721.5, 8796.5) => -0.03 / 10.2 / 10.2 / 9.69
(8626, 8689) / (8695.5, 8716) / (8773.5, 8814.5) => -0.07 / 9.93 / 10.8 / 10.3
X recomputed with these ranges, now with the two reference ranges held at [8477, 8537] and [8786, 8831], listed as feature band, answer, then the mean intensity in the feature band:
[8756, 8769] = 0.12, 9.33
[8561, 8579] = -0.06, 11.1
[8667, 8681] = 0.11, 9.46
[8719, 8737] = -0.01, 10.5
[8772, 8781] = 0.06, 9.81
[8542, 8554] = 0.16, 9.06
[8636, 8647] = -0.04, 10.8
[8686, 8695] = -0.07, 11.2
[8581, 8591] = -0.02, 10.6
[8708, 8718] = -0.05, 10.9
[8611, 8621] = 0.01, 10.3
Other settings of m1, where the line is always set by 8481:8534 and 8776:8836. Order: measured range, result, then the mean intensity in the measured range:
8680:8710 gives -1.2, 10.8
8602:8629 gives -0.1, 10.4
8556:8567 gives -0.5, 10.9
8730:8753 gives 2.8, 9.15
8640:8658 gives 0.4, 10.2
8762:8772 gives 0.4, 9.98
